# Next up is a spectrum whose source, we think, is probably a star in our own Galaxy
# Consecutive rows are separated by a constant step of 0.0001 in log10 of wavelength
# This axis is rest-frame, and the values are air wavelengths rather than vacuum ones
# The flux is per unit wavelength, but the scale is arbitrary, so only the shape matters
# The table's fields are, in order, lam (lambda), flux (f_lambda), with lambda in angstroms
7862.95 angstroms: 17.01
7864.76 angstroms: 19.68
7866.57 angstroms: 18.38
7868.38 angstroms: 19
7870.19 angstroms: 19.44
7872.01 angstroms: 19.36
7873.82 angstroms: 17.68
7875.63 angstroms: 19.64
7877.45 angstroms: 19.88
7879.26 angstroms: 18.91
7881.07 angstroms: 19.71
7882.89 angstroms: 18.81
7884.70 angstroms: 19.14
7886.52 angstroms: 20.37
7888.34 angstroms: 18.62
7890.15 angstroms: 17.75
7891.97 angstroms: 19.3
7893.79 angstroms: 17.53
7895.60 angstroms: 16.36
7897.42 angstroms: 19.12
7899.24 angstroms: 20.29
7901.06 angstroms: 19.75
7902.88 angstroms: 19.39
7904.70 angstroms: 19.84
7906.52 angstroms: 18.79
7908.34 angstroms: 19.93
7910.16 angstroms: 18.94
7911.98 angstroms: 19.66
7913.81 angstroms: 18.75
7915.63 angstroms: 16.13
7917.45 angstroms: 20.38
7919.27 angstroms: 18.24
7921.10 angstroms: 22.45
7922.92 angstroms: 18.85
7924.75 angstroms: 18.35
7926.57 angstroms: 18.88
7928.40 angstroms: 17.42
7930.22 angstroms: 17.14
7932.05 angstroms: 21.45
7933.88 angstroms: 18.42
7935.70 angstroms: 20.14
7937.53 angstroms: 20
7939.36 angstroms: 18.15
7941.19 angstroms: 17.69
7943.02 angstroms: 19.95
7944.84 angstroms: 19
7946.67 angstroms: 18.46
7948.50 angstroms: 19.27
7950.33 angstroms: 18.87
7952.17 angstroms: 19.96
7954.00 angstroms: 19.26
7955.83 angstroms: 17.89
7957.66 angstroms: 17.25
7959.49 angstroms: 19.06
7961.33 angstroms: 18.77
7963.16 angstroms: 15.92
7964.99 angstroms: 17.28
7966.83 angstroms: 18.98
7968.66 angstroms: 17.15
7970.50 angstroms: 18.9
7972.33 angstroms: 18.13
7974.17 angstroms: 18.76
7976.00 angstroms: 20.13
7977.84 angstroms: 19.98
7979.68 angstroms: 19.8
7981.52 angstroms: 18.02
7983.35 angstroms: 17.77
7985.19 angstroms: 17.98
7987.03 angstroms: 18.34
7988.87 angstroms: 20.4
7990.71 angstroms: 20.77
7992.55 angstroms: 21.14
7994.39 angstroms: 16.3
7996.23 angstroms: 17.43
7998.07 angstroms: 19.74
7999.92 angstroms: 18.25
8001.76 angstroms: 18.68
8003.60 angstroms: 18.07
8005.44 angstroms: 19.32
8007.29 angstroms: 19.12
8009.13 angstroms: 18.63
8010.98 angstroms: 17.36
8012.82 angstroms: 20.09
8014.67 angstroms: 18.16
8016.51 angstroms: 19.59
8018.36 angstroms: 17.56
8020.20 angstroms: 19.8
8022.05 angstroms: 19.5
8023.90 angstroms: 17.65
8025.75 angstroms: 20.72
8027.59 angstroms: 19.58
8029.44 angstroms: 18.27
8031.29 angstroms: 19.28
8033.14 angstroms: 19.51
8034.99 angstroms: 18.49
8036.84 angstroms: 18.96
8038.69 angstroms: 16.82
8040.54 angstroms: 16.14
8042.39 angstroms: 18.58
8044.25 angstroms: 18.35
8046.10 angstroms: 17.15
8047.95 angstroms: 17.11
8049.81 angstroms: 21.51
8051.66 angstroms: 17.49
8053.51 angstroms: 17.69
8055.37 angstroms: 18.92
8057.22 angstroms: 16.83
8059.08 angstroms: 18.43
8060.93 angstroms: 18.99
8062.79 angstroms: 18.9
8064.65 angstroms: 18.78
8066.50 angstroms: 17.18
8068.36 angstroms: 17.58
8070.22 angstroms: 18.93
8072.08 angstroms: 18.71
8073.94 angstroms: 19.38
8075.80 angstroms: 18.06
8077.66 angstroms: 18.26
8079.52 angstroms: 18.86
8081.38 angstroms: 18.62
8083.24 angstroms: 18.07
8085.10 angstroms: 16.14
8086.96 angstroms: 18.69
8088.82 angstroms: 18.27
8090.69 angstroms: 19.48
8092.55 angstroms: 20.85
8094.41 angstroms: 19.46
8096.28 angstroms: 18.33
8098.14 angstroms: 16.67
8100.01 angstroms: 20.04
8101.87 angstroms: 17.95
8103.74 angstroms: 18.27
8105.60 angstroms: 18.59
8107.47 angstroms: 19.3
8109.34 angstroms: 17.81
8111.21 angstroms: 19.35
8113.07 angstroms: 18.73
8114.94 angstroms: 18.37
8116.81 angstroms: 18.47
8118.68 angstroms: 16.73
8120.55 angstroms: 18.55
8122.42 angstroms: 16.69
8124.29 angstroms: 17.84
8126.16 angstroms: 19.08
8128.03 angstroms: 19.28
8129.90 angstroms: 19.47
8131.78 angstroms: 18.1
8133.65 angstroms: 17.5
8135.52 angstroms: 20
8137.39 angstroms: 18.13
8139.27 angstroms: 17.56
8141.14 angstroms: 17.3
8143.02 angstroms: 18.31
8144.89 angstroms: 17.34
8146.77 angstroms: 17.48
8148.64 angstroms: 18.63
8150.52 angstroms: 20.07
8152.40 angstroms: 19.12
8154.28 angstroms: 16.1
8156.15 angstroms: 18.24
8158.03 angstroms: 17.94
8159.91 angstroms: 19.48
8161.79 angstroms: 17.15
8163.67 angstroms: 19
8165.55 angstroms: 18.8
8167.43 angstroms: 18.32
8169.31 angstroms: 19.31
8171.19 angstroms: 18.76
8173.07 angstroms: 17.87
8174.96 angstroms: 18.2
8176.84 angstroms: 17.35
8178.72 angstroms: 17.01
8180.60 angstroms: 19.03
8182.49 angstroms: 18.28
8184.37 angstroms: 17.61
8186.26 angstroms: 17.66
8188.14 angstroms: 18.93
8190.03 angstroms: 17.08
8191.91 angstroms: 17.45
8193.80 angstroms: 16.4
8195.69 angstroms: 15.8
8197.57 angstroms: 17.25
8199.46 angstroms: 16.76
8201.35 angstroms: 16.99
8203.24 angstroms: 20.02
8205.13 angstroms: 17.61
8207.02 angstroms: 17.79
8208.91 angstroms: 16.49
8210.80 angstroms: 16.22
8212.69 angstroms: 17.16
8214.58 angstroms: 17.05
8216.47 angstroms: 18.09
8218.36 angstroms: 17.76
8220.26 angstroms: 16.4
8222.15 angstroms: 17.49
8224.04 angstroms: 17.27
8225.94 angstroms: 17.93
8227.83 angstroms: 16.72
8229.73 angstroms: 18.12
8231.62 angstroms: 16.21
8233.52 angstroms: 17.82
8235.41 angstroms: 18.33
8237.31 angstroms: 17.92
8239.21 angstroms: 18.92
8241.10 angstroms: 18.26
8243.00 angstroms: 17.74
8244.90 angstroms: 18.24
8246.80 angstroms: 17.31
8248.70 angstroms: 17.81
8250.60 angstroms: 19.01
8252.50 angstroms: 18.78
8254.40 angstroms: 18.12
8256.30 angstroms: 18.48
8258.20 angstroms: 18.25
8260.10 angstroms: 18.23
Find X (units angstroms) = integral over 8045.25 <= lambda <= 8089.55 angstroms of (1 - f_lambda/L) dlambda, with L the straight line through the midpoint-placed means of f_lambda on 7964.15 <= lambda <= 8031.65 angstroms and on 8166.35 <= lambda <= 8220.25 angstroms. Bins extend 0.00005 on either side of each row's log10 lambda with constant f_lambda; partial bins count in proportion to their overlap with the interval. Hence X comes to 0.3 angstroms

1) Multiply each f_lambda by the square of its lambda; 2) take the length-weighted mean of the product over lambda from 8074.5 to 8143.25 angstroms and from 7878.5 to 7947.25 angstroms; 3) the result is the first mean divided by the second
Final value 1.0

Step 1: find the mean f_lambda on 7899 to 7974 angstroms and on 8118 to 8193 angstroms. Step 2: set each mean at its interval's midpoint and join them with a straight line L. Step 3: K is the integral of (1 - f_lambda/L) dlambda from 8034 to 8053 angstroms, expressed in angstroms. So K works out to 0.5 angstroms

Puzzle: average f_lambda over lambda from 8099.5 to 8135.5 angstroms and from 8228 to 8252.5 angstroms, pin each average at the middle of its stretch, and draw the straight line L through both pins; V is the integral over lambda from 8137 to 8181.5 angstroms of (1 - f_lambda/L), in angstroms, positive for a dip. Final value 0.2 angstroms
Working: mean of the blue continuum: 18.5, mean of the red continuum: 18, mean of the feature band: 18.2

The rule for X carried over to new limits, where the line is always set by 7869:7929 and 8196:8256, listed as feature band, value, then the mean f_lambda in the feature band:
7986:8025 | -0.6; 18.9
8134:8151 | -0.2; 18.2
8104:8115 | -0.3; 18.7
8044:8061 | 0.2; 18.2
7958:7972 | 0.6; 18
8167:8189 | -0.4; 18.2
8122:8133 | -0.2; 18.5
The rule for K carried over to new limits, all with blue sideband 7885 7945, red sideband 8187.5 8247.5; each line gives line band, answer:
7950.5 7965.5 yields 0.4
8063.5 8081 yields -0.2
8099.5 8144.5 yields -1.0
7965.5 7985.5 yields 0.0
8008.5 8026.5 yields -0.4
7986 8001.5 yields -0.3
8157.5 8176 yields -0.8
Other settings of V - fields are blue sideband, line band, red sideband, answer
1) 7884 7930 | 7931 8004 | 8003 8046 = 0.01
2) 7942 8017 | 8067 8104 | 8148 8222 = -0.54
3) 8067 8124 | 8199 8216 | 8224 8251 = 0.55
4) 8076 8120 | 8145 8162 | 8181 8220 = -0.32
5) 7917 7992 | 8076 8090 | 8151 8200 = 0.12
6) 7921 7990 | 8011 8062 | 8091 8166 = 0.15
